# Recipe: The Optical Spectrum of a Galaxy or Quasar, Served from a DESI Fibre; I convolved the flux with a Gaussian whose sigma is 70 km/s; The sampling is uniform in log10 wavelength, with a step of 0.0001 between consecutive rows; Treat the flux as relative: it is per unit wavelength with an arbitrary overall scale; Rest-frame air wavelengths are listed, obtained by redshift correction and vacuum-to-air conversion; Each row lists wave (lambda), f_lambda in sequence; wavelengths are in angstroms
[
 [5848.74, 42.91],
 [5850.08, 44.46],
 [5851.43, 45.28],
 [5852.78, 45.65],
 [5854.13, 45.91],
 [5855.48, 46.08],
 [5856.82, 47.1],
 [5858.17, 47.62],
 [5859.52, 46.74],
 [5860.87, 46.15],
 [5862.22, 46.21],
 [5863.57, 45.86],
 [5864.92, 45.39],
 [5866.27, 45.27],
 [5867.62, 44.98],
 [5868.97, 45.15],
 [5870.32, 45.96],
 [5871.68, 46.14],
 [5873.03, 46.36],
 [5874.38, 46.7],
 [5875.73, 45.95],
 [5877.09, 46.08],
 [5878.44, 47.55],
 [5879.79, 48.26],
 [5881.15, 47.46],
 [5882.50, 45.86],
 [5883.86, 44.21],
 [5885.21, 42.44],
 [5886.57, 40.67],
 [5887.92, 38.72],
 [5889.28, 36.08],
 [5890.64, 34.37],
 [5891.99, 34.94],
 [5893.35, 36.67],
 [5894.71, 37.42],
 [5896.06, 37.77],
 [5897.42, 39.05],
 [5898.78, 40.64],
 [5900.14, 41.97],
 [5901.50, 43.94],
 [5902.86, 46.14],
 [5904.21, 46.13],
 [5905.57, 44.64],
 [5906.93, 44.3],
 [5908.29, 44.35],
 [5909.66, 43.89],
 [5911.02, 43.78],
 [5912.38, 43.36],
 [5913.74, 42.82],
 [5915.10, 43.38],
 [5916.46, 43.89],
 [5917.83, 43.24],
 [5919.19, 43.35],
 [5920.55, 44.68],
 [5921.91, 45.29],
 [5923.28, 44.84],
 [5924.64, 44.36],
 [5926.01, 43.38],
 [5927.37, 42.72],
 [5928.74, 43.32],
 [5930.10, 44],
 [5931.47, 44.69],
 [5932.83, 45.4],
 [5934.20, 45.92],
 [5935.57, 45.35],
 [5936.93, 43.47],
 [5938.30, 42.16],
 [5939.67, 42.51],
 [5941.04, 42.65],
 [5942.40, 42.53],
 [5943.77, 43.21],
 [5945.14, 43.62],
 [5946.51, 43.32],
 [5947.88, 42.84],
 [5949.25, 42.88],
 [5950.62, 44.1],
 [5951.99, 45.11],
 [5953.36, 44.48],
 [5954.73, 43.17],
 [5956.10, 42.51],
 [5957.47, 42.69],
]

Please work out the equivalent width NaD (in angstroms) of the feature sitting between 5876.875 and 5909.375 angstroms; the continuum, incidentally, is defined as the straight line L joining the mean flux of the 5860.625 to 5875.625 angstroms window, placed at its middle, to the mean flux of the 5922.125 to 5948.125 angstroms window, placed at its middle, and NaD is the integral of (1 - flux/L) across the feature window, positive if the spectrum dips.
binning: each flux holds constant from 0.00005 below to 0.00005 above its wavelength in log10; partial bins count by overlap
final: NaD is 2.2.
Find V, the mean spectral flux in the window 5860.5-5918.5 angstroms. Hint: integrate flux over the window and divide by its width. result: 43.3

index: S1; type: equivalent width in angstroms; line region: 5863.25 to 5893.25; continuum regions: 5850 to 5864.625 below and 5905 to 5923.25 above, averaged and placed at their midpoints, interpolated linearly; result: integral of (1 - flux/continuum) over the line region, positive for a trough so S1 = 1.1 angstroms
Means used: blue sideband 46.1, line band 43.7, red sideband 43.9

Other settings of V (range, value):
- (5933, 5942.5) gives 43.7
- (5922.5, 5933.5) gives 44.1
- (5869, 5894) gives 43.1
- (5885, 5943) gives 42.5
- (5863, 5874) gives 45.7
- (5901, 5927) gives 44.2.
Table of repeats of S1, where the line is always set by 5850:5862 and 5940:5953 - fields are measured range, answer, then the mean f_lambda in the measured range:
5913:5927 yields 0.1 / 43.9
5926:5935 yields -0.1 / 44.3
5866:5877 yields 0.0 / 45.8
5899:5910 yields 0.1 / 44.3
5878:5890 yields 0.5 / 43.3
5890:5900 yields 1.7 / 37.5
